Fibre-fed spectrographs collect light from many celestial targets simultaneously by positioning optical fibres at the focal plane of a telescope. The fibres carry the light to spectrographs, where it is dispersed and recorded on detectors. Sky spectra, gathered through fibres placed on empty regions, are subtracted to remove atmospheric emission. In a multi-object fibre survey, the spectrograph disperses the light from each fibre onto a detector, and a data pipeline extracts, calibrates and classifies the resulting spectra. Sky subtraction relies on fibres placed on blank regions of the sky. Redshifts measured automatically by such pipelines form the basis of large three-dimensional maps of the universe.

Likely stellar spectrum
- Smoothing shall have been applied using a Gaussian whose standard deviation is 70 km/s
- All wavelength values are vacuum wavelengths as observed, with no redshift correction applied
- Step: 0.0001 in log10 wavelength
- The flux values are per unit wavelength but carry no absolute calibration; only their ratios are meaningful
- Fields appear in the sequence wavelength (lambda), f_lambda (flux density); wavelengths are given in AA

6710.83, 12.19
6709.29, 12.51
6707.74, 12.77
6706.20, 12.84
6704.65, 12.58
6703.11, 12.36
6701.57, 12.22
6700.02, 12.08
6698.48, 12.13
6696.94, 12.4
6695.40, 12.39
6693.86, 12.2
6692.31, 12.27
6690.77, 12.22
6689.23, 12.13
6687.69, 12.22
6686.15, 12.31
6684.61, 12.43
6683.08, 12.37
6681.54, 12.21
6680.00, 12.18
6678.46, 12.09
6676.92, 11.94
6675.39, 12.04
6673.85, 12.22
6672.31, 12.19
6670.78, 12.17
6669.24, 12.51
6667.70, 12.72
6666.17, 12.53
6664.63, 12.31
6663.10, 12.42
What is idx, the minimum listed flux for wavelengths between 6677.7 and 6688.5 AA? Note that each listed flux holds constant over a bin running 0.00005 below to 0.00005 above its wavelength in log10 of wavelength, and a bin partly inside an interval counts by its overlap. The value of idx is 12.09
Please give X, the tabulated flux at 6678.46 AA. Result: 12.09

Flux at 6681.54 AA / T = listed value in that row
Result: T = 12.21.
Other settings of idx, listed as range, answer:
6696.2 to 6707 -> 12.08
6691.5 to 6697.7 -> 12.2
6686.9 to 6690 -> 12.13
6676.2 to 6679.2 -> 11.94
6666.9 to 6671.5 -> 12.17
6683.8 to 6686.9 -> 12.31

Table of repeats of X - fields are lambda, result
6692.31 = 12.27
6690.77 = 12.22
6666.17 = 12.53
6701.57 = 12.22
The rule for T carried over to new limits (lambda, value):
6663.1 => 12.42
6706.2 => 12.84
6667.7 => 12.72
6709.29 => 12.51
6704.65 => 12.58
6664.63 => 12.31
